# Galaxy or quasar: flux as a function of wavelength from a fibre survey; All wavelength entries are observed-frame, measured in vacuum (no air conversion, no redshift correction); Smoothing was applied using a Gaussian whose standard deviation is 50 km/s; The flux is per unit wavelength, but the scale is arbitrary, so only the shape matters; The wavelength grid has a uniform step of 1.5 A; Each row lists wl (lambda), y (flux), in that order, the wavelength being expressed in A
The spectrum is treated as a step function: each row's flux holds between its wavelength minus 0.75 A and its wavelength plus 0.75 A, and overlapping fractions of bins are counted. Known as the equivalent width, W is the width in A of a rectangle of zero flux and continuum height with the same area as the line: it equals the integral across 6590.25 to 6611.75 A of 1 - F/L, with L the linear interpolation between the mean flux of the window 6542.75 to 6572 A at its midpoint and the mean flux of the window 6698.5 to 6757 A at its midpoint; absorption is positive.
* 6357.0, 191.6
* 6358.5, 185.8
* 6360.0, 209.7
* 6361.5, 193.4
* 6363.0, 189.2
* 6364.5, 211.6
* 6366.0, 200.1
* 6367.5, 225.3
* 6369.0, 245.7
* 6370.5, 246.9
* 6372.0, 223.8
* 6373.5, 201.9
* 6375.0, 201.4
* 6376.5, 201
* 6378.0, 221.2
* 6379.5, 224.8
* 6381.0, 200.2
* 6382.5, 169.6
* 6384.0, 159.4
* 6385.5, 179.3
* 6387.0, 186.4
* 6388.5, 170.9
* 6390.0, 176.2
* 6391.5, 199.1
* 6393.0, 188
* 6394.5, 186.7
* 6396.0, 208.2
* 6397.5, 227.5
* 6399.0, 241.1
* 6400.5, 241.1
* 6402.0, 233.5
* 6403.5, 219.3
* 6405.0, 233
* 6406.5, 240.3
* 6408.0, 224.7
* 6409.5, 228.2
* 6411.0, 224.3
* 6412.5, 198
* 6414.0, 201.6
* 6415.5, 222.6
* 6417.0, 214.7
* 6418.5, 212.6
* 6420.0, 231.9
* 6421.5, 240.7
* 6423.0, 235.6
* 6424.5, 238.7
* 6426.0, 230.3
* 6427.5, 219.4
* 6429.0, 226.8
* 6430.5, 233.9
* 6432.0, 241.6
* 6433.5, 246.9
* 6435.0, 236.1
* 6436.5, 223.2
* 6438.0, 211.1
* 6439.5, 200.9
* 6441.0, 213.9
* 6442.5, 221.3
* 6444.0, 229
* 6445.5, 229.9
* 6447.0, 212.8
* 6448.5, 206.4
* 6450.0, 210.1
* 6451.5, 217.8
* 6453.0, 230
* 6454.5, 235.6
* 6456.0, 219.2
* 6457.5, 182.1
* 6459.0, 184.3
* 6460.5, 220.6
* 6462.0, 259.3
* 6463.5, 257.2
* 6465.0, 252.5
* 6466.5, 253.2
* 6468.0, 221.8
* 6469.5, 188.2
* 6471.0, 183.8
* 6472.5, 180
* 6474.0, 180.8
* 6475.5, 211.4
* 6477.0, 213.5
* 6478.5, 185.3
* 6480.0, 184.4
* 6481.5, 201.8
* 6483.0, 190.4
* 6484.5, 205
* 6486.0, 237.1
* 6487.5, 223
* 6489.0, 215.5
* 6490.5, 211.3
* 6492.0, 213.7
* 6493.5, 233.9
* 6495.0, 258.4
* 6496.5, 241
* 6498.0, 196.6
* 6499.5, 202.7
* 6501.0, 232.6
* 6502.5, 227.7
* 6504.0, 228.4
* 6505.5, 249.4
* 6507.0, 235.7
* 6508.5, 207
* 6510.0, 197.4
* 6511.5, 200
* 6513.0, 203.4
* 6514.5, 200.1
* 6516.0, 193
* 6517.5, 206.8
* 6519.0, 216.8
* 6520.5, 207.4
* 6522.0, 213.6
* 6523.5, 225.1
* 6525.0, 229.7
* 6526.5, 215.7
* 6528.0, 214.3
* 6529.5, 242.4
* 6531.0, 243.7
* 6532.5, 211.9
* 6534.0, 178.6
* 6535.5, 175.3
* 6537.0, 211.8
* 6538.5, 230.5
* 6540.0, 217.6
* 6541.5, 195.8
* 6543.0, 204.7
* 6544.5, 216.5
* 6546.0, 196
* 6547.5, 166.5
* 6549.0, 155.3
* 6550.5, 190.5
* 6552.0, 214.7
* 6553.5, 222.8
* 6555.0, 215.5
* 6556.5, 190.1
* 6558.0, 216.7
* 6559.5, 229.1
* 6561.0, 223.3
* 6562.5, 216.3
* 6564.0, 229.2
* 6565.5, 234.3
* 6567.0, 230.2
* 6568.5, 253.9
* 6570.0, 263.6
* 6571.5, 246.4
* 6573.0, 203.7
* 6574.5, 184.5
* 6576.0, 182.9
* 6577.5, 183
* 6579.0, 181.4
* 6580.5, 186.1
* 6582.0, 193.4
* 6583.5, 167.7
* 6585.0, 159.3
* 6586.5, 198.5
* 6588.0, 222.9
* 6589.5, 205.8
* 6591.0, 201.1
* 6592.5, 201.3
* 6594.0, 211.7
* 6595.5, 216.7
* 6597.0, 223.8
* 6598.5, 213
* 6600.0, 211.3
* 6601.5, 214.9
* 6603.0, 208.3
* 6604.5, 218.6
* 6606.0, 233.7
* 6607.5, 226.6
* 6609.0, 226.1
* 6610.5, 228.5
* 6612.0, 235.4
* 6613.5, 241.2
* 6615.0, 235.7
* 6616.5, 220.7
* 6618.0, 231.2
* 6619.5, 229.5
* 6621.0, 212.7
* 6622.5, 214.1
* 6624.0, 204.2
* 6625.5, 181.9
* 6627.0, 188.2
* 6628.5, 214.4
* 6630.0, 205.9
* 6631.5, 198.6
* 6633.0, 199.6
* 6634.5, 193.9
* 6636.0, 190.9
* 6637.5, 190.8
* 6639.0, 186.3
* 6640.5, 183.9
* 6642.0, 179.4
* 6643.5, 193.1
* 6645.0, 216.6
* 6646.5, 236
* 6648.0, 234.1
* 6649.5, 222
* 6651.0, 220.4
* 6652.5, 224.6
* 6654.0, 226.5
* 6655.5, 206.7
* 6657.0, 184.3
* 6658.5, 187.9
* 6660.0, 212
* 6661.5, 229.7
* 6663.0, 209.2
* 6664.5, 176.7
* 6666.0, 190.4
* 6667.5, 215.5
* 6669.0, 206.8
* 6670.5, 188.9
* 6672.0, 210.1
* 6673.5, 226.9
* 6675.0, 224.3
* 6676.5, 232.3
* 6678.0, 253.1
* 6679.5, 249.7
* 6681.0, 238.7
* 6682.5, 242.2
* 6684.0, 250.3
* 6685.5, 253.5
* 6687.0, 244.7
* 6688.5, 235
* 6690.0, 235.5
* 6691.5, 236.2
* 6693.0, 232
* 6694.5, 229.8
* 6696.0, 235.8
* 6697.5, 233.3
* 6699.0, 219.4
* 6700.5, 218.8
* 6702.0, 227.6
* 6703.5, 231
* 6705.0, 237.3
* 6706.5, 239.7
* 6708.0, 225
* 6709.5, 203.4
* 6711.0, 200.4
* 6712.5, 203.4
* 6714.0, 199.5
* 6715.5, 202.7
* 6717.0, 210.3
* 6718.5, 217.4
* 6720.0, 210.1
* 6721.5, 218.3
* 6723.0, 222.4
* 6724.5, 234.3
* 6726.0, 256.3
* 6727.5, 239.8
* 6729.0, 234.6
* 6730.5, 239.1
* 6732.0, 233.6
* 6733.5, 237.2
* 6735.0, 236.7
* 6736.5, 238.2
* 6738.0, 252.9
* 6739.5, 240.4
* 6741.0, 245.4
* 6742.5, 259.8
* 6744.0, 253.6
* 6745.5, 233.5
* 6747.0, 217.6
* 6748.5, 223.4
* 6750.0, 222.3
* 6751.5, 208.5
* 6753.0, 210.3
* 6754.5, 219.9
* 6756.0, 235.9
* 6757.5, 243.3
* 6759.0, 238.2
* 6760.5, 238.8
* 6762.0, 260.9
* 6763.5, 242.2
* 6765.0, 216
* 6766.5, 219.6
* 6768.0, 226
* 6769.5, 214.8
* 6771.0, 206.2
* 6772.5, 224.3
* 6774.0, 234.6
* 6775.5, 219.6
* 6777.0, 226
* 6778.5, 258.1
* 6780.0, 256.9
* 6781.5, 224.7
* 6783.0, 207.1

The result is 0.1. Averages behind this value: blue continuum 216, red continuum 227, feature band 217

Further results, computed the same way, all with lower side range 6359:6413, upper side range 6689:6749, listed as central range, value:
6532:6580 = 2.4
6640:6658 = 1.1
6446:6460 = 0.1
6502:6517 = 0.2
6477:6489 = 0.5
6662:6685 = 0.5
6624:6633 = 1.0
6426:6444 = -1.1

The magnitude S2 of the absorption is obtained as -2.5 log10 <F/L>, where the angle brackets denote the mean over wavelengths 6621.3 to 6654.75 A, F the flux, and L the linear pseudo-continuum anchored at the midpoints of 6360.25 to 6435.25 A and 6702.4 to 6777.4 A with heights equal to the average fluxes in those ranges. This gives 0.10 mag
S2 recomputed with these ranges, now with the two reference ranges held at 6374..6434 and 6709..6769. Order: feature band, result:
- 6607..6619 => -0.04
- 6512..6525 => 0.05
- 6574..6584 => 0.21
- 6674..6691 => -0.07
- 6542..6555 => 0.12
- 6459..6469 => -0.10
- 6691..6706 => -0.02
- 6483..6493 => 0.01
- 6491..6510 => -0.04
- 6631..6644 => 0.18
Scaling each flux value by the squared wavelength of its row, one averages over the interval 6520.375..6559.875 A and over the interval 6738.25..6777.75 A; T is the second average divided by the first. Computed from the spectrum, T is 1.2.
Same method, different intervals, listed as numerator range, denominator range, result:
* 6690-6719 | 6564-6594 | 1.12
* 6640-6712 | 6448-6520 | 1.09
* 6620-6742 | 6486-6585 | 1.08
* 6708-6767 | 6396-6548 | 1.14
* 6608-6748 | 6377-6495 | 1.11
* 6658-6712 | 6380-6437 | 1.13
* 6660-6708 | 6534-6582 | 1.14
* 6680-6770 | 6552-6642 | 1.14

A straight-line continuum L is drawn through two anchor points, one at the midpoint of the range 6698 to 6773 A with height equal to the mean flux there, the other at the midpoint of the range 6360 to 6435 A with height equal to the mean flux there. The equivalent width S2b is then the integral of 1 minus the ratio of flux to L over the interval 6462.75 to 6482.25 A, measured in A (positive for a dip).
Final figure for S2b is 0.8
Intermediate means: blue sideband 215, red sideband 228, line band 209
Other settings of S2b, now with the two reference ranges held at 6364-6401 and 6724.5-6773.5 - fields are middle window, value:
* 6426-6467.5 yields -2.9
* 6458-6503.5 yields -0.6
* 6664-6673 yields 1.1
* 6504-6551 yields 1.7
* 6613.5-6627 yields 0.4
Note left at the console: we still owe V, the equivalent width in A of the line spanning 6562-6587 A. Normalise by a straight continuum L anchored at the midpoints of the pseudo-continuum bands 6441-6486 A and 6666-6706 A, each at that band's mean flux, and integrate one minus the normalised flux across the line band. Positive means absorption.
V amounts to 1.7 A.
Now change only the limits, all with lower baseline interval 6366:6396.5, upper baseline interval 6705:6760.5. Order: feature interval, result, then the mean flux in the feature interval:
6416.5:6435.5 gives -2.5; 232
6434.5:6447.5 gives -0.9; 220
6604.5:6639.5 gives 1.1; 213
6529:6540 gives 0.0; 213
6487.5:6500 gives -0.7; 222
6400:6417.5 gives -1.8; 223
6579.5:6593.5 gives 1.5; 193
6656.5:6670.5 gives 1.4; 201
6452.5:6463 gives -0.6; 219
